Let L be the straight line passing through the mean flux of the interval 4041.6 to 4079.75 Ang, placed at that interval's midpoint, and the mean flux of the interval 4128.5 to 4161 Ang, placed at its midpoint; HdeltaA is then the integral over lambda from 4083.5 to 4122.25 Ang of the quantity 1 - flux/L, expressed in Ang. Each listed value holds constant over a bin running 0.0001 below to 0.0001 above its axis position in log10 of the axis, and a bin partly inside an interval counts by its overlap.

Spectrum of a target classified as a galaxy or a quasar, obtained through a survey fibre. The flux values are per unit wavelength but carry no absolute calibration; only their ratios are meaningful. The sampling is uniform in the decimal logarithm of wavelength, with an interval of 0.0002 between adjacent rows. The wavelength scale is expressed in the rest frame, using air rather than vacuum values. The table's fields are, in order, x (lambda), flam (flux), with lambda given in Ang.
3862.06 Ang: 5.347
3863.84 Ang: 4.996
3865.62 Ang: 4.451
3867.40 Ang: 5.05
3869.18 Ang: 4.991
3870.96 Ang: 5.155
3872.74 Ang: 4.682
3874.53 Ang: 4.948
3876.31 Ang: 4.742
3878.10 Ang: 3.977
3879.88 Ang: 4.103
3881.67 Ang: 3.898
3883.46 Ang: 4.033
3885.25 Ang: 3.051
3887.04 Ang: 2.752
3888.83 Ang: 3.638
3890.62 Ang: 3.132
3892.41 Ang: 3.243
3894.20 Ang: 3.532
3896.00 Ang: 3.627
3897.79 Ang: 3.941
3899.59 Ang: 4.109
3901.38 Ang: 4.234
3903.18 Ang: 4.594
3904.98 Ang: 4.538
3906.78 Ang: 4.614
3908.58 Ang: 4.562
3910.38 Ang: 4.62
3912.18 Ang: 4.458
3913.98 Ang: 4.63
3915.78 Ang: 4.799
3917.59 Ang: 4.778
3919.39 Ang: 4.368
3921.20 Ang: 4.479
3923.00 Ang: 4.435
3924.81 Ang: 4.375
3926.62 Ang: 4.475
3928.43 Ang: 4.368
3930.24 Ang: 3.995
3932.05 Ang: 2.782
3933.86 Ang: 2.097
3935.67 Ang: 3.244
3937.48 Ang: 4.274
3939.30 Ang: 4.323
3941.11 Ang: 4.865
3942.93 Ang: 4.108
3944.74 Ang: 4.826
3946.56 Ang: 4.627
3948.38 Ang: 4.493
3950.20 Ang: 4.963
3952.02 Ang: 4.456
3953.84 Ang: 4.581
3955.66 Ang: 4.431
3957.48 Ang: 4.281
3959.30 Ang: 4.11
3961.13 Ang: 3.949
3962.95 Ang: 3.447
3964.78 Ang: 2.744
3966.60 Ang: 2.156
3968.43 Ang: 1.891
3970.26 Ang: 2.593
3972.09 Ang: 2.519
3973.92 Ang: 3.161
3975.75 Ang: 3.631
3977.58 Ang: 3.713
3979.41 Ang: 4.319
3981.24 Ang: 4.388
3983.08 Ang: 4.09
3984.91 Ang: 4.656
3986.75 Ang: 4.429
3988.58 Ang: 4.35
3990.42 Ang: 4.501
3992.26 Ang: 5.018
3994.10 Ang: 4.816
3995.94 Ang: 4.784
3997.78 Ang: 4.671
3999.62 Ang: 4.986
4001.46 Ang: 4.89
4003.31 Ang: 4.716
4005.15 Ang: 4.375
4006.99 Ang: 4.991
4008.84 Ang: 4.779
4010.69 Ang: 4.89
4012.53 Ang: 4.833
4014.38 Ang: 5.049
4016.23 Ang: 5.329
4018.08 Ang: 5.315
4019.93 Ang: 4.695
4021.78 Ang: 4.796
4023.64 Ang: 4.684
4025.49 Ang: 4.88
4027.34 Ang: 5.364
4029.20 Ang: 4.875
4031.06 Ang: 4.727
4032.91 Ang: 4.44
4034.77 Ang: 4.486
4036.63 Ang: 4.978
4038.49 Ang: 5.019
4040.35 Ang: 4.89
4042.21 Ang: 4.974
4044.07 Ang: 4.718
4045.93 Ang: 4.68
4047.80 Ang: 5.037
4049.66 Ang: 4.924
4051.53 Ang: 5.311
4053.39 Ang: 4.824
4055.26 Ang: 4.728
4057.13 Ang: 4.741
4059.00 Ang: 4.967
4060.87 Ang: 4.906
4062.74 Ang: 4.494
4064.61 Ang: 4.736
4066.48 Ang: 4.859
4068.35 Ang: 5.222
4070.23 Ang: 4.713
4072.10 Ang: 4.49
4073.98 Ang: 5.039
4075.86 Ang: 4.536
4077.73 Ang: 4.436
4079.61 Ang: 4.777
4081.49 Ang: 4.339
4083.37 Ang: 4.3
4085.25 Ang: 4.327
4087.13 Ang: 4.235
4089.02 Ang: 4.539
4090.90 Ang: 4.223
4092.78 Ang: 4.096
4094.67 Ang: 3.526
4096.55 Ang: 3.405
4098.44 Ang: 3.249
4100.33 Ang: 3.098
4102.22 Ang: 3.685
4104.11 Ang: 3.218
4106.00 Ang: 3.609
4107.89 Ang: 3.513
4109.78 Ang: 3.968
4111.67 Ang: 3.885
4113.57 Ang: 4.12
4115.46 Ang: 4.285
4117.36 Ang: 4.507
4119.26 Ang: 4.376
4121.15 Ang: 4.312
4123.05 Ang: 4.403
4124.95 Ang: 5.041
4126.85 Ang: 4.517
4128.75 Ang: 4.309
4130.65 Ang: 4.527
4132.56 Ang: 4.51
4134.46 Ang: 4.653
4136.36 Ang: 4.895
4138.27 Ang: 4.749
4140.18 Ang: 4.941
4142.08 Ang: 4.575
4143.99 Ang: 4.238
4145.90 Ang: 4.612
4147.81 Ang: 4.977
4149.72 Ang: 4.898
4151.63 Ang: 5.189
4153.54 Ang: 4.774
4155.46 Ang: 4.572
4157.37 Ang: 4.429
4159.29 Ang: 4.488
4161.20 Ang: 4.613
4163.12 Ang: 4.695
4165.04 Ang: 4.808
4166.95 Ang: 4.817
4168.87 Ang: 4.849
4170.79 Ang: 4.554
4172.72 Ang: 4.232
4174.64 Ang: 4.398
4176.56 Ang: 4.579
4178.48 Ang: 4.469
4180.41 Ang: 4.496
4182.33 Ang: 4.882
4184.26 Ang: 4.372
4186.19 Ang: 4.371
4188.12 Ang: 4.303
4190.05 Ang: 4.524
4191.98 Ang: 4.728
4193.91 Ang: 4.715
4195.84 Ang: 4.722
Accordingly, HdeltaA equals 6.7 Ang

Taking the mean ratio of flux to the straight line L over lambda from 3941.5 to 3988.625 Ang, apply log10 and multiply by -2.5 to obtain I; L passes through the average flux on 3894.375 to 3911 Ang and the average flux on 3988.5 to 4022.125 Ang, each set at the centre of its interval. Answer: 0.19 mag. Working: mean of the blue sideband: 4.27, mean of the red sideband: 4.84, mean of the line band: 3.88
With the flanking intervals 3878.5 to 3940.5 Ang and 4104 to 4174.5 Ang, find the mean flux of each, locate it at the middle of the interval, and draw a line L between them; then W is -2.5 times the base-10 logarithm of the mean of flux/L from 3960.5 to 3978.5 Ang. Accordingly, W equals 0.360 mag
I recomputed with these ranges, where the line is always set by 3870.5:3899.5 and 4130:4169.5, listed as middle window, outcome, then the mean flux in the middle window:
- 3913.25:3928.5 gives -0.14 mag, 4.53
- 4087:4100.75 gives 0.19 mag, 3.8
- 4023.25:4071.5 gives -0.11 mag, 4.85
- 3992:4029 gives -0.15 mag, 4.89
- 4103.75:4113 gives 0.24 mag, 3.69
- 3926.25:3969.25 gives 0.05 mag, 3.89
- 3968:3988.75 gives 0.14 mag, 3.66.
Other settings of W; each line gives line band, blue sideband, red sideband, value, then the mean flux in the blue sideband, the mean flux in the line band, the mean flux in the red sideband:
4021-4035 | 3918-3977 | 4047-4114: -0.16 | 3.85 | 4.79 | 4.33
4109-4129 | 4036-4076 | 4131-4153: 0.10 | 4.86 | 4.34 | 4.74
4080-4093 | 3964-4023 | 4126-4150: 0.04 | 4.26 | 4.33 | 4.64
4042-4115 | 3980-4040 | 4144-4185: 0.09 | 4.77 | 4.36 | 4.64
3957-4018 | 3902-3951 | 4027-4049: 0.11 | 4.32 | 4.17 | 4.84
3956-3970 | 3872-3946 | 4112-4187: 0.28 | 4.11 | 3.24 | 4.58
